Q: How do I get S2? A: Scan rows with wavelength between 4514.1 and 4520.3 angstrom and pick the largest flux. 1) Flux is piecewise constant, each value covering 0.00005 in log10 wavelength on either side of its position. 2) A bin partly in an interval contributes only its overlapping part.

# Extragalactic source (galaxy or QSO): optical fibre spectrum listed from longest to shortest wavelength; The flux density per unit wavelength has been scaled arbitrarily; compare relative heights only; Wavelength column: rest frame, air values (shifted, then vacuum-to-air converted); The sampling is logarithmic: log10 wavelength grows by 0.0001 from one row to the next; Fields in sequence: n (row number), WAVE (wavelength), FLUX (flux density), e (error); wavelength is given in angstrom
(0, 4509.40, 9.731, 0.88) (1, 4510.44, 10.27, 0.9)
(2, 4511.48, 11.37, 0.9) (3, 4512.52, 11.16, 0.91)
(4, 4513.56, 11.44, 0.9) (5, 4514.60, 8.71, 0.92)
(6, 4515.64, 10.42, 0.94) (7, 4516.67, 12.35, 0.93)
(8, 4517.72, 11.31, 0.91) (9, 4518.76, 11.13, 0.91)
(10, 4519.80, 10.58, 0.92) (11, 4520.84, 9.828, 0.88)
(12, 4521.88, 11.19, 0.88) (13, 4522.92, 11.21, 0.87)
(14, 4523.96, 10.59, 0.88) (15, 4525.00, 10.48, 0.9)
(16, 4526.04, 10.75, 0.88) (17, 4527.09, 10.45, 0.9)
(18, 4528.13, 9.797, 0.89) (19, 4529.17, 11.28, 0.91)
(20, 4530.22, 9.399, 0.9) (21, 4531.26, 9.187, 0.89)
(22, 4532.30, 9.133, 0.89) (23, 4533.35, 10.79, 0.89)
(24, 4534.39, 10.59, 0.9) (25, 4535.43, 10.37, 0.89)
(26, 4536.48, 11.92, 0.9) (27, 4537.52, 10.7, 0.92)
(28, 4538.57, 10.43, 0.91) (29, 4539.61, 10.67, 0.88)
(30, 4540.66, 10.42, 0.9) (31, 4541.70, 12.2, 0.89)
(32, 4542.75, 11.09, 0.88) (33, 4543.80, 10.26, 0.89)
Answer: 12.35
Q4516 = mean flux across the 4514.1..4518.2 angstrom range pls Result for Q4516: 10.7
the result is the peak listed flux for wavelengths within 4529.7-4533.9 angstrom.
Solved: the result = 10.79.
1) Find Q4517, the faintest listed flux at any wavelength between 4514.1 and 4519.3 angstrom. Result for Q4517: 8.71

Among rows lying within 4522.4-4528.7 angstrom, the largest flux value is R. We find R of 11.21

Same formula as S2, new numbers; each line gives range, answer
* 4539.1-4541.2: 10.67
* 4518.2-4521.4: 11.13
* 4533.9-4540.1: 11.92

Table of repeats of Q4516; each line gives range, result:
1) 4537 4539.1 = 10.6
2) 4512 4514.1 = 11.3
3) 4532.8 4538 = 10.9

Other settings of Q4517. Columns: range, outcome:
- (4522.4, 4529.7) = 9.797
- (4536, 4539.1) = 10.43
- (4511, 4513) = 11.16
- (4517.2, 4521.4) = 9.828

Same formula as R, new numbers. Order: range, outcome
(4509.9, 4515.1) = 11.44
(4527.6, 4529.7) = 11.28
